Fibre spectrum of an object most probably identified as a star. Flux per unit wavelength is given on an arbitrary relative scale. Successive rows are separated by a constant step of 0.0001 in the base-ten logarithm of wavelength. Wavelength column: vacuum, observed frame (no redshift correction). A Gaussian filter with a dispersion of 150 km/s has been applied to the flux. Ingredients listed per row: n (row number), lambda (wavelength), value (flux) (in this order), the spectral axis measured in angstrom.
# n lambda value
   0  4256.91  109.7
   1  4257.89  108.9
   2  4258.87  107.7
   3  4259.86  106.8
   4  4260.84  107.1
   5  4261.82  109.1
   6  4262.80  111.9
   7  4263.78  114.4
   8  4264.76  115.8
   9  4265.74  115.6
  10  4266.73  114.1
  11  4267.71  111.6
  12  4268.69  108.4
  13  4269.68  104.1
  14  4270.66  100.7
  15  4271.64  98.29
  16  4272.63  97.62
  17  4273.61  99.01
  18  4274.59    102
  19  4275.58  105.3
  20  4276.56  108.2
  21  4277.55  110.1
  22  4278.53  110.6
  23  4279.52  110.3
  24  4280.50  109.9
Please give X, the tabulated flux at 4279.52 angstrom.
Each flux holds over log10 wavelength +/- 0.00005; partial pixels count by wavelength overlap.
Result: 110.3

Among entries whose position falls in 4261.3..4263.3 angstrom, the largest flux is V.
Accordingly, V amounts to 111.9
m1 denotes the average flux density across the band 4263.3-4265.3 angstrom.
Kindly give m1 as 115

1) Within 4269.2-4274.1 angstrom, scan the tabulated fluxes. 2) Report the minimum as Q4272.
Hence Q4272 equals 97.62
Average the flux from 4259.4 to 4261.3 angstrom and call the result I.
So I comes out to 107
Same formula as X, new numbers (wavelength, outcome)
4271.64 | 98.29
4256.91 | 109.7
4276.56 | 108.2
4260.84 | 107.1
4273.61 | 99.01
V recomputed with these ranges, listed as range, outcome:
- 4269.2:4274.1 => 104.1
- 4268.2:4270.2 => 108.4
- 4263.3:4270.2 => 115.8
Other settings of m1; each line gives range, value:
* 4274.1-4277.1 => 105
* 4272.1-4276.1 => 101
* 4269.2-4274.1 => 100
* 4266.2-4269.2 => 111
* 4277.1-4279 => 111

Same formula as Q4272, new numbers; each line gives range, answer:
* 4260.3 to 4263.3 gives 107.1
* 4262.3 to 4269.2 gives 108.4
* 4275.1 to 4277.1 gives 105.3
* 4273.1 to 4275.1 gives 99.01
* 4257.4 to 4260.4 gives 106.8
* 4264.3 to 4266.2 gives 115.6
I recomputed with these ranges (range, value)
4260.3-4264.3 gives 111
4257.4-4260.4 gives 108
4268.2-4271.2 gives 104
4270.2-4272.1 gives 99.7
